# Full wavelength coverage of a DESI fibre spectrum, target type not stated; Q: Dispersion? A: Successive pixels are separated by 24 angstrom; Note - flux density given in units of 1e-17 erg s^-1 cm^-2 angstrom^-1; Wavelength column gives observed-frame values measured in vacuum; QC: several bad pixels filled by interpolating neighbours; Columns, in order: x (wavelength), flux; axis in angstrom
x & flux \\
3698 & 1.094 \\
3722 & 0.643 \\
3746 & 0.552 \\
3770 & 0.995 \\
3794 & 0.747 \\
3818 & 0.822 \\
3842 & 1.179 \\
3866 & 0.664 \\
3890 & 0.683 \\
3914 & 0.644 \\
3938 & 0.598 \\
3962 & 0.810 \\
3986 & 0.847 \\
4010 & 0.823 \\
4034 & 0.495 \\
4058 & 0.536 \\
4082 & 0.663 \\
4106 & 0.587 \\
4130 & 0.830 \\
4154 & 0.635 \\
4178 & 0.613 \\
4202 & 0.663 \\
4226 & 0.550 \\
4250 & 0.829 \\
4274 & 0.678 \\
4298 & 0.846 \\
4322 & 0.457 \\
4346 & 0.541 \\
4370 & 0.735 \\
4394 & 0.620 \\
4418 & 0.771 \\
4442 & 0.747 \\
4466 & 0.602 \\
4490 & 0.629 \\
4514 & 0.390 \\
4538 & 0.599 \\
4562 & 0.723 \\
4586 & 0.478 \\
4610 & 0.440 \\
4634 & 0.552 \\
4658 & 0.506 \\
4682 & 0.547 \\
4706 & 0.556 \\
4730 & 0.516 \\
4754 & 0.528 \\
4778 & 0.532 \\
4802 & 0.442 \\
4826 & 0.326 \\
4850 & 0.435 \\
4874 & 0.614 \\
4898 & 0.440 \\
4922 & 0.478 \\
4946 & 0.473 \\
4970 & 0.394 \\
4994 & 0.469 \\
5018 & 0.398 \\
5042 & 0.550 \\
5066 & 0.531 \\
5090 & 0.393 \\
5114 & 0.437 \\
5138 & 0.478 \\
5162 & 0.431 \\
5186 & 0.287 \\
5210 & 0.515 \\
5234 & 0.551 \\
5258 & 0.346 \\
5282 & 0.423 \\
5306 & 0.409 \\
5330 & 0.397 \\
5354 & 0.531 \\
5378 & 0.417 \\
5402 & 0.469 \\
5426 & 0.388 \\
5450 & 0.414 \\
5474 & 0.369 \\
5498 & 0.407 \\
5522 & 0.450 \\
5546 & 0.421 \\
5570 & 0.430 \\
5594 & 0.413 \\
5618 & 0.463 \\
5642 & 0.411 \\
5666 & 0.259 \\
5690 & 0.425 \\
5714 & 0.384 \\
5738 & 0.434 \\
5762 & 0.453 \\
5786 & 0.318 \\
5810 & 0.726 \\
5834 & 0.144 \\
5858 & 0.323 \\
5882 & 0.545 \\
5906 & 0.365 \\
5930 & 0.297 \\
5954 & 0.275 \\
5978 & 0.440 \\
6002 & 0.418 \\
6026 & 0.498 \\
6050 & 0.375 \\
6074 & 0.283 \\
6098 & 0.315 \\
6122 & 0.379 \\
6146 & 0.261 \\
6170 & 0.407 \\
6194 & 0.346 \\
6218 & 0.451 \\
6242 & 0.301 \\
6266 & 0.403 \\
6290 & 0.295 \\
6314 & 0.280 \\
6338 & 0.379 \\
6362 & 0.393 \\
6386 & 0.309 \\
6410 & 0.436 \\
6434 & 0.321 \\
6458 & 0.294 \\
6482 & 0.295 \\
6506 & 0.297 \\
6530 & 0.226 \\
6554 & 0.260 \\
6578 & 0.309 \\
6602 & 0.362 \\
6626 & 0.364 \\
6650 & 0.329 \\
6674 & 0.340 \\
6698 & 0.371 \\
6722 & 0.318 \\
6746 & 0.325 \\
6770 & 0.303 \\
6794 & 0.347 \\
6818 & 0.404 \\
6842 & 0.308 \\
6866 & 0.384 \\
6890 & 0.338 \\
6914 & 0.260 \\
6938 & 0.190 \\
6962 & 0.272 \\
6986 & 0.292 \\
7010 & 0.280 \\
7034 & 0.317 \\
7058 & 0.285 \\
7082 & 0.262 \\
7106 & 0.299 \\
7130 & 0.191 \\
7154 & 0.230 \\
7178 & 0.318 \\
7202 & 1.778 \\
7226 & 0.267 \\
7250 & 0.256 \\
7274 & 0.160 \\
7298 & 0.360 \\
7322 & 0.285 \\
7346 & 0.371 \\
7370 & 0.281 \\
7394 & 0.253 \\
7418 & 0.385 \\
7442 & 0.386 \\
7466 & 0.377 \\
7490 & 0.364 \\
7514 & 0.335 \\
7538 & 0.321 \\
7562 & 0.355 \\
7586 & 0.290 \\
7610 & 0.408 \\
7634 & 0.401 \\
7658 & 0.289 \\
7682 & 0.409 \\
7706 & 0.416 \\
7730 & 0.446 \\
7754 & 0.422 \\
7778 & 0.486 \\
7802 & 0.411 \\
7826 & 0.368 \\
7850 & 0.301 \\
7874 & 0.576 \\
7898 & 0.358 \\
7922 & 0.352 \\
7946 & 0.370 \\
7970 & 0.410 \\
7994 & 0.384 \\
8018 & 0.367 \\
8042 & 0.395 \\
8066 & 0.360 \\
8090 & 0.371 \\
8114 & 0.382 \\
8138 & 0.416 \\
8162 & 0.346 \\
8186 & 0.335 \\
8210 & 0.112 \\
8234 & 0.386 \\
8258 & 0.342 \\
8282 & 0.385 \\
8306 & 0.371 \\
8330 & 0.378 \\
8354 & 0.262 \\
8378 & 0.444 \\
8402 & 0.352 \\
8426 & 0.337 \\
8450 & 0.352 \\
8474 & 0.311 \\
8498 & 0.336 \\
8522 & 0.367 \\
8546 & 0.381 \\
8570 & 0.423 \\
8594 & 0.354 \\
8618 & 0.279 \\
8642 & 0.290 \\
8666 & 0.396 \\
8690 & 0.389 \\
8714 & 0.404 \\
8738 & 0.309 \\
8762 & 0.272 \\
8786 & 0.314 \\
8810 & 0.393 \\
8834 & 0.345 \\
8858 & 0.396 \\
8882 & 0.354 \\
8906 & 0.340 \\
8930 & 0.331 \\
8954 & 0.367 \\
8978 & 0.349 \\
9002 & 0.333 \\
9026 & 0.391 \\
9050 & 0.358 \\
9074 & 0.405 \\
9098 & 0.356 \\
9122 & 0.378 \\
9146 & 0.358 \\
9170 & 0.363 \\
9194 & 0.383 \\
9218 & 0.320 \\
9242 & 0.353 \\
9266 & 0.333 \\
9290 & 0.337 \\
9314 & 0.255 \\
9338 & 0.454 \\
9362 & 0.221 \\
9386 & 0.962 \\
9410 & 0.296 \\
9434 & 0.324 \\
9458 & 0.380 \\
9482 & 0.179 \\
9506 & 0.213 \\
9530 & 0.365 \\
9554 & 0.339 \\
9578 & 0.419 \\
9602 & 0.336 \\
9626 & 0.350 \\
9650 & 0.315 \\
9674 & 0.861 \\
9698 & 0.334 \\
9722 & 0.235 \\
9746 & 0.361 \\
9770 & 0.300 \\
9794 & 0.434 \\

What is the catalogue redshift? 0.931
